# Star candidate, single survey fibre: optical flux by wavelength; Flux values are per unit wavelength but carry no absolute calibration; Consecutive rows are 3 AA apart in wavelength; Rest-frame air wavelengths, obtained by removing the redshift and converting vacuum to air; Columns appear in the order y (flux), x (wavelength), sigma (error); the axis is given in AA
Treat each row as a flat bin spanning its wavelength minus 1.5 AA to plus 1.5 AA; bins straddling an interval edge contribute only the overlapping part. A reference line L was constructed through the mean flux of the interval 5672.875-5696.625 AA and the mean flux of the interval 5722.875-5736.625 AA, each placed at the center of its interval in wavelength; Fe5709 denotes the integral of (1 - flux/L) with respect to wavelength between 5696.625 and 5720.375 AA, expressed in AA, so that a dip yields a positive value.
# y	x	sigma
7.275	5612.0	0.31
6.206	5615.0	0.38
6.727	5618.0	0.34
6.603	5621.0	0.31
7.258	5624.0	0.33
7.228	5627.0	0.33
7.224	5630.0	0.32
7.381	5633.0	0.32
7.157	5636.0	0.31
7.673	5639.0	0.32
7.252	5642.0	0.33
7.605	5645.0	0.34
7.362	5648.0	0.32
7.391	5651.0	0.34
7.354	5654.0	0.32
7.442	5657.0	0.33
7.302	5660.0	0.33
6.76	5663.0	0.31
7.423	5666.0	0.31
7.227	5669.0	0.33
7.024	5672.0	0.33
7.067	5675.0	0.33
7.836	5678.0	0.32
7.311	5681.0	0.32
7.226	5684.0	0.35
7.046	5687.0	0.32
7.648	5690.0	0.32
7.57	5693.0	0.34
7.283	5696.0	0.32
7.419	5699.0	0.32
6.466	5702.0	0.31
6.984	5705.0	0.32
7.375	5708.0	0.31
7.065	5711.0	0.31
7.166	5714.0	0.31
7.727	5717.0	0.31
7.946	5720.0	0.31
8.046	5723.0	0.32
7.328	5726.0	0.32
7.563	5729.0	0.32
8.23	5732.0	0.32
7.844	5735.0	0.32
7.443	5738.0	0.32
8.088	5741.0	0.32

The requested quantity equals 1.1 AA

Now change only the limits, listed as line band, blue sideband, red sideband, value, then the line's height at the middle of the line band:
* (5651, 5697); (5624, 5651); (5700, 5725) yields 0.3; 7.35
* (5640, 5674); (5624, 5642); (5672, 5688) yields 0.1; 7.3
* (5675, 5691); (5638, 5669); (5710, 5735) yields 0.2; 7.48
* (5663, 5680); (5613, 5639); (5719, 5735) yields 0.3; 7.38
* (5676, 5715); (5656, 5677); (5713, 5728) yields 0.9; 7.44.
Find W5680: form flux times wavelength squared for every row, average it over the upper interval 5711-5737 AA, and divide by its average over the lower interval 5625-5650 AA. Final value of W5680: 1.08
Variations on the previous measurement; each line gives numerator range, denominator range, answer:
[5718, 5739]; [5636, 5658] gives 1.08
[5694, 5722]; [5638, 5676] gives 1.02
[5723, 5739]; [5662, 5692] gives 1.08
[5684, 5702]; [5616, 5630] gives 1.08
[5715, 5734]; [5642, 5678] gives 1.09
